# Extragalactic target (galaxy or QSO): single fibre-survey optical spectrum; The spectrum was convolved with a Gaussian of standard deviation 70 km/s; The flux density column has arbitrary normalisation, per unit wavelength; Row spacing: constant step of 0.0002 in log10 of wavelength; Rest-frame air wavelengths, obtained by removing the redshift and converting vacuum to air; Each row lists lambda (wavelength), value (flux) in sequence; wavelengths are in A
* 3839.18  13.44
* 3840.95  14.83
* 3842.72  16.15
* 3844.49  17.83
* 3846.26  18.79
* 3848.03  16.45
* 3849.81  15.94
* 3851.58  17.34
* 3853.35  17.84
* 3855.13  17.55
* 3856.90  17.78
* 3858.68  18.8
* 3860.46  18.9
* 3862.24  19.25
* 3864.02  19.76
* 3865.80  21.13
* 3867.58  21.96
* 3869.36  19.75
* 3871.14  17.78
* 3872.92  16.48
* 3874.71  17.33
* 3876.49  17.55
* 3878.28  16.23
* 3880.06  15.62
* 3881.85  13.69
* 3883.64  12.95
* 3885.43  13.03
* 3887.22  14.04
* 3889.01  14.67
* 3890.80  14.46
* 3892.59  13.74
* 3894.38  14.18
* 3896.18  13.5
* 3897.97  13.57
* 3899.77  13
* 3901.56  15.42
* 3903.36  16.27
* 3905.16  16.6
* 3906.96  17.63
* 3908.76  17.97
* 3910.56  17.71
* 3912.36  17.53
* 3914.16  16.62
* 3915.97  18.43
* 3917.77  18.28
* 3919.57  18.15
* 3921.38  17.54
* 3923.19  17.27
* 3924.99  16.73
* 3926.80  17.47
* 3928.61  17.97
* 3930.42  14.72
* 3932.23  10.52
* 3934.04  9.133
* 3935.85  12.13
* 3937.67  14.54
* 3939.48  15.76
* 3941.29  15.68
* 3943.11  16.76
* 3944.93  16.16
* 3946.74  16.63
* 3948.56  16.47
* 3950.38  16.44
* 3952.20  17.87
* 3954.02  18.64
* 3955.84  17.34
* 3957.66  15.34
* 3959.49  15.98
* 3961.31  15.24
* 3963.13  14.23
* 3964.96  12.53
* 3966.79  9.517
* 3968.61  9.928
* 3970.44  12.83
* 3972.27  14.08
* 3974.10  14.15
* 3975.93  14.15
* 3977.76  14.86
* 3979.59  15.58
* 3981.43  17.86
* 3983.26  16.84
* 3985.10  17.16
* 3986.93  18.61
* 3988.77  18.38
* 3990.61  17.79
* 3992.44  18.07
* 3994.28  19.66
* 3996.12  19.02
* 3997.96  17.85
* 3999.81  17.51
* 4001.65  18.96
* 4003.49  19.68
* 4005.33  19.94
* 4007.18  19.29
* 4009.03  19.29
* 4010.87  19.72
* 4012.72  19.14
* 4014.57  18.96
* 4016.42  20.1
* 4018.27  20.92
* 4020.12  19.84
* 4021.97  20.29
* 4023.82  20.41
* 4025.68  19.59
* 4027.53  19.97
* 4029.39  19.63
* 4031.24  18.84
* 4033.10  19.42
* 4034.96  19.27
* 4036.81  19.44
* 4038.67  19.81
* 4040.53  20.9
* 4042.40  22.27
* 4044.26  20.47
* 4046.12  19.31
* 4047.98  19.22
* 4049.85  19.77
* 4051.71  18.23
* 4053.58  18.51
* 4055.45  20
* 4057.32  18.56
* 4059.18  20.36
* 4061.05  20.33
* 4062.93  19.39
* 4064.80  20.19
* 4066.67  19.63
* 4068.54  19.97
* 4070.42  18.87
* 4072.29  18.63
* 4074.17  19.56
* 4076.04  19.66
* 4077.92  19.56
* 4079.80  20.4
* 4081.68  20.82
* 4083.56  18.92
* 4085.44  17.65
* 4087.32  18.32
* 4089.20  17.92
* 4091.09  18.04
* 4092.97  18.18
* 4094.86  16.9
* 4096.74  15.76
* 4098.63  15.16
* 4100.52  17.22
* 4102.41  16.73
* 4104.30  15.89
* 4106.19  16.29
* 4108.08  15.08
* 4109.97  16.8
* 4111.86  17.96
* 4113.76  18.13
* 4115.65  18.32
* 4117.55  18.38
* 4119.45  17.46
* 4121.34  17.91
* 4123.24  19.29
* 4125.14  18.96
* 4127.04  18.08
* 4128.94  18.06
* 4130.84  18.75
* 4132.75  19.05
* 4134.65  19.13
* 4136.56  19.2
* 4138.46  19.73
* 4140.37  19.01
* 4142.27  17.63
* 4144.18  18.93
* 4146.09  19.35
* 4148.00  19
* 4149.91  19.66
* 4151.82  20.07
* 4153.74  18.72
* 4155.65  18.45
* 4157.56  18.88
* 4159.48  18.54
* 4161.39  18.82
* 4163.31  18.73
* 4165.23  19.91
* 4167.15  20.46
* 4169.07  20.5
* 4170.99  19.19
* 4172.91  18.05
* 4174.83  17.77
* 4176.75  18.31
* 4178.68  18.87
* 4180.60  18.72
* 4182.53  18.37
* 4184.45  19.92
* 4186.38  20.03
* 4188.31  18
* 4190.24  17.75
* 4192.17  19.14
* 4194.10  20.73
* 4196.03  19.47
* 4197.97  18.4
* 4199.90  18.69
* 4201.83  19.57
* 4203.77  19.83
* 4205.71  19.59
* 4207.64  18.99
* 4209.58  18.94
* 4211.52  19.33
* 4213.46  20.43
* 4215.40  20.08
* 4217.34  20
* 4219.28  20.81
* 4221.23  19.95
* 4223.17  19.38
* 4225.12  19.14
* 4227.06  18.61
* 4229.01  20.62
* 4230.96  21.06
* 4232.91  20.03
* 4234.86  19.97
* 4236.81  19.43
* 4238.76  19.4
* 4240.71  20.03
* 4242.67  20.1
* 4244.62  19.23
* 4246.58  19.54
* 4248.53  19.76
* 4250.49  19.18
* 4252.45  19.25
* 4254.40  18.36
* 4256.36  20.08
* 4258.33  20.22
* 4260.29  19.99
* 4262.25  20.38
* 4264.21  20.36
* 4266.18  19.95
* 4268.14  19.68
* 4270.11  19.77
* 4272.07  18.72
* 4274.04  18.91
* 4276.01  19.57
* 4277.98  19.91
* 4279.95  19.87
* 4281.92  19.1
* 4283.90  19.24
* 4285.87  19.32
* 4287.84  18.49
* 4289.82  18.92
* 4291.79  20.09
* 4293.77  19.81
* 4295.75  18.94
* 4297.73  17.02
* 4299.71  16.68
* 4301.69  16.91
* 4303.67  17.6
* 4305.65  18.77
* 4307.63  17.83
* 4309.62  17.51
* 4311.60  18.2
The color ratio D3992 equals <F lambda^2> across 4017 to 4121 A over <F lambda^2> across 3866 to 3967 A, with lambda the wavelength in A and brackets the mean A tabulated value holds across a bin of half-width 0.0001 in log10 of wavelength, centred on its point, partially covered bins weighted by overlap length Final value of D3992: 1.28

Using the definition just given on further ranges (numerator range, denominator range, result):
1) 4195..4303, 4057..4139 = 1.14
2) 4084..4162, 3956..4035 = 1.10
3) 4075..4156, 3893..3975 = 1.30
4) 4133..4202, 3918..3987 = 1.38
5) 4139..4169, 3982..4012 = 1.11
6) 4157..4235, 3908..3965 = 1.37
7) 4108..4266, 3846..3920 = 1.33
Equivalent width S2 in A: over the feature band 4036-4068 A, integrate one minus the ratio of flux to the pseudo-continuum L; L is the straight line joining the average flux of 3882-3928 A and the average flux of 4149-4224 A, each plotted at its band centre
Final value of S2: -3.9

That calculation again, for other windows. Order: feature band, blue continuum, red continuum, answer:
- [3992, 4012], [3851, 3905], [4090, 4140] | -2.23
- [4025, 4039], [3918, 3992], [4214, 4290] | -2.44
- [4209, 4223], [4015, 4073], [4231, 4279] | -0.17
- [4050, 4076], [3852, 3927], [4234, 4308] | -2.24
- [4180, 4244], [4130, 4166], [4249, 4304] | -1.46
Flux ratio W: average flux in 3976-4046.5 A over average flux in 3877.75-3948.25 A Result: 1.23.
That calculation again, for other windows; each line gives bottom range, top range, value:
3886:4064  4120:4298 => 1.12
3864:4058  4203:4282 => 1.15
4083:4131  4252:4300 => 1.10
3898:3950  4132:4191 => 1.19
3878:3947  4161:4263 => 1.26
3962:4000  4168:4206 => 1.21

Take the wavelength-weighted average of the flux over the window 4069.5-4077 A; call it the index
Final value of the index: 19.2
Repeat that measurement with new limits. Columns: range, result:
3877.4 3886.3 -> 14.3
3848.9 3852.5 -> 16.7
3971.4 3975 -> 14.1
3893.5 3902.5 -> 13.9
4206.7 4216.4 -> 19.6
